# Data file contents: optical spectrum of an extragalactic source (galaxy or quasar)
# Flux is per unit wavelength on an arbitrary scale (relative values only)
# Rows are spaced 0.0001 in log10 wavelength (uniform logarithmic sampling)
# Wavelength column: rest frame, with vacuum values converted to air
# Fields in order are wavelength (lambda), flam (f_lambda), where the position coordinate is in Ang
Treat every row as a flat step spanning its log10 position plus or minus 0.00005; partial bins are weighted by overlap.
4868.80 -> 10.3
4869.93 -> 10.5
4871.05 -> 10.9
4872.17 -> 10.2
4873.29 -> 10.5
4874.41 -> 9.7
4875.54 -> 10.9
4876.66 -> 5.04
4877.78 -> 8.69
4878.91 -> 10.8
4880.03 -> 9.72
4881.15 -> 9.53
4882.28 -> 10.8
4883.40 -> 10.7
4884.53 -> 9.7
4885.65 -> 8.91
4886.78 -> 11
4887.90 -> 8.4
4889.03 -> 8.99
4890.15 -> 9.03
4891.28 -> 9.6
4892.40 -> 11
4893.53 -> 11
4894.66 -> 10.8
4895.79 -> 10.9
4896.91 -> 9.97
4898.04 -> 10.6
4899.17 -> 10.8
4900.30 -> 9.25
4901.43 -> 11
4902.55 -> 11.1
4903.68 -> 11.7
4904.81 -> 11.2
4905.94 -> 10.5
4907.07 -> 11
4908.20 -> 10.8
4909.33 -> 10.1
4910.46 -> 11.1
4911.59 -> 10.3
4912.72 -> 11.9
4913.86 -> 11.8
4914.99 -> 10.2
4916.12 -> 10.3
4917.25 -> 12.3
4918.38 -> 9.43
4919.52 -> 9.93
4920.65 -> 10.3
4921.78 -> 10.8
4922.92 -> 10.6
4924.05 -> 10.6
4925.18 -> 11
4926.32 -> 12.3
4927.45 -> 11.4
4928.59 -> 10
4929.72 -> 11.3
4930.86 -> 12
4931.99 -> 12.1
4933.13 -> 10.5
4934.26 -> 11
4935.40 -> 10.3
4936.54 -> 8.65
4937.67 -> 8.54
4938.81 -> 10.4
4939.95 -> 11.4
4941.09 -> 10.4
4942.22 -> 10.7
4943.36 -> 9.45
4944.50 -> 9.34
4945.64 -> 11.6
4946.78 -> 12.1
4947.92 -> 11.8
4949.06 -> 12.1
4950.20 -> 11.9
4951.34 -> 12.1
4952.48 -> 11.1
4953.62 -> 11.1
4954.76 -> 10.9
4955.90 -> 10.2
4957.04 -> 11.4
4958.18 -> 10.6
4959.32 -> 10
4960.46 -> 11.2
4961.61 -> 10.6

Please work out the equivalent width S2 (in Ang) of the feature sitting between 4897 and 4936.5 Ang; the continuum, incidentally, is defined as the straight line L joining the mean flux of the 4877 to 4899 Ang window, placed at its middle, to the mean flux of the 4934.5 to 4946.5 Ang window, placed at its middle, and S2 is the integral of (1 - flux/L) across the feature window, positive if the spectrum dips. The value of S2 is -3.0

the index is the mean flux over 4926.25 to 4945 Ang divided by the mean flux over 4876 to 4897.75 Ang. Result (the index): 1.1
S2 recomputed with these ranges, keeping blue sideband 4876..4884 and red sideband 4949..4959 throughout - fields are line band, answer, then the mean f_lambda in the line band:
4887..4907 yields -1.21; 10.4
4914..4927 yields -0.48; 10.8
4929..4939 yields 0.15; 10.5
